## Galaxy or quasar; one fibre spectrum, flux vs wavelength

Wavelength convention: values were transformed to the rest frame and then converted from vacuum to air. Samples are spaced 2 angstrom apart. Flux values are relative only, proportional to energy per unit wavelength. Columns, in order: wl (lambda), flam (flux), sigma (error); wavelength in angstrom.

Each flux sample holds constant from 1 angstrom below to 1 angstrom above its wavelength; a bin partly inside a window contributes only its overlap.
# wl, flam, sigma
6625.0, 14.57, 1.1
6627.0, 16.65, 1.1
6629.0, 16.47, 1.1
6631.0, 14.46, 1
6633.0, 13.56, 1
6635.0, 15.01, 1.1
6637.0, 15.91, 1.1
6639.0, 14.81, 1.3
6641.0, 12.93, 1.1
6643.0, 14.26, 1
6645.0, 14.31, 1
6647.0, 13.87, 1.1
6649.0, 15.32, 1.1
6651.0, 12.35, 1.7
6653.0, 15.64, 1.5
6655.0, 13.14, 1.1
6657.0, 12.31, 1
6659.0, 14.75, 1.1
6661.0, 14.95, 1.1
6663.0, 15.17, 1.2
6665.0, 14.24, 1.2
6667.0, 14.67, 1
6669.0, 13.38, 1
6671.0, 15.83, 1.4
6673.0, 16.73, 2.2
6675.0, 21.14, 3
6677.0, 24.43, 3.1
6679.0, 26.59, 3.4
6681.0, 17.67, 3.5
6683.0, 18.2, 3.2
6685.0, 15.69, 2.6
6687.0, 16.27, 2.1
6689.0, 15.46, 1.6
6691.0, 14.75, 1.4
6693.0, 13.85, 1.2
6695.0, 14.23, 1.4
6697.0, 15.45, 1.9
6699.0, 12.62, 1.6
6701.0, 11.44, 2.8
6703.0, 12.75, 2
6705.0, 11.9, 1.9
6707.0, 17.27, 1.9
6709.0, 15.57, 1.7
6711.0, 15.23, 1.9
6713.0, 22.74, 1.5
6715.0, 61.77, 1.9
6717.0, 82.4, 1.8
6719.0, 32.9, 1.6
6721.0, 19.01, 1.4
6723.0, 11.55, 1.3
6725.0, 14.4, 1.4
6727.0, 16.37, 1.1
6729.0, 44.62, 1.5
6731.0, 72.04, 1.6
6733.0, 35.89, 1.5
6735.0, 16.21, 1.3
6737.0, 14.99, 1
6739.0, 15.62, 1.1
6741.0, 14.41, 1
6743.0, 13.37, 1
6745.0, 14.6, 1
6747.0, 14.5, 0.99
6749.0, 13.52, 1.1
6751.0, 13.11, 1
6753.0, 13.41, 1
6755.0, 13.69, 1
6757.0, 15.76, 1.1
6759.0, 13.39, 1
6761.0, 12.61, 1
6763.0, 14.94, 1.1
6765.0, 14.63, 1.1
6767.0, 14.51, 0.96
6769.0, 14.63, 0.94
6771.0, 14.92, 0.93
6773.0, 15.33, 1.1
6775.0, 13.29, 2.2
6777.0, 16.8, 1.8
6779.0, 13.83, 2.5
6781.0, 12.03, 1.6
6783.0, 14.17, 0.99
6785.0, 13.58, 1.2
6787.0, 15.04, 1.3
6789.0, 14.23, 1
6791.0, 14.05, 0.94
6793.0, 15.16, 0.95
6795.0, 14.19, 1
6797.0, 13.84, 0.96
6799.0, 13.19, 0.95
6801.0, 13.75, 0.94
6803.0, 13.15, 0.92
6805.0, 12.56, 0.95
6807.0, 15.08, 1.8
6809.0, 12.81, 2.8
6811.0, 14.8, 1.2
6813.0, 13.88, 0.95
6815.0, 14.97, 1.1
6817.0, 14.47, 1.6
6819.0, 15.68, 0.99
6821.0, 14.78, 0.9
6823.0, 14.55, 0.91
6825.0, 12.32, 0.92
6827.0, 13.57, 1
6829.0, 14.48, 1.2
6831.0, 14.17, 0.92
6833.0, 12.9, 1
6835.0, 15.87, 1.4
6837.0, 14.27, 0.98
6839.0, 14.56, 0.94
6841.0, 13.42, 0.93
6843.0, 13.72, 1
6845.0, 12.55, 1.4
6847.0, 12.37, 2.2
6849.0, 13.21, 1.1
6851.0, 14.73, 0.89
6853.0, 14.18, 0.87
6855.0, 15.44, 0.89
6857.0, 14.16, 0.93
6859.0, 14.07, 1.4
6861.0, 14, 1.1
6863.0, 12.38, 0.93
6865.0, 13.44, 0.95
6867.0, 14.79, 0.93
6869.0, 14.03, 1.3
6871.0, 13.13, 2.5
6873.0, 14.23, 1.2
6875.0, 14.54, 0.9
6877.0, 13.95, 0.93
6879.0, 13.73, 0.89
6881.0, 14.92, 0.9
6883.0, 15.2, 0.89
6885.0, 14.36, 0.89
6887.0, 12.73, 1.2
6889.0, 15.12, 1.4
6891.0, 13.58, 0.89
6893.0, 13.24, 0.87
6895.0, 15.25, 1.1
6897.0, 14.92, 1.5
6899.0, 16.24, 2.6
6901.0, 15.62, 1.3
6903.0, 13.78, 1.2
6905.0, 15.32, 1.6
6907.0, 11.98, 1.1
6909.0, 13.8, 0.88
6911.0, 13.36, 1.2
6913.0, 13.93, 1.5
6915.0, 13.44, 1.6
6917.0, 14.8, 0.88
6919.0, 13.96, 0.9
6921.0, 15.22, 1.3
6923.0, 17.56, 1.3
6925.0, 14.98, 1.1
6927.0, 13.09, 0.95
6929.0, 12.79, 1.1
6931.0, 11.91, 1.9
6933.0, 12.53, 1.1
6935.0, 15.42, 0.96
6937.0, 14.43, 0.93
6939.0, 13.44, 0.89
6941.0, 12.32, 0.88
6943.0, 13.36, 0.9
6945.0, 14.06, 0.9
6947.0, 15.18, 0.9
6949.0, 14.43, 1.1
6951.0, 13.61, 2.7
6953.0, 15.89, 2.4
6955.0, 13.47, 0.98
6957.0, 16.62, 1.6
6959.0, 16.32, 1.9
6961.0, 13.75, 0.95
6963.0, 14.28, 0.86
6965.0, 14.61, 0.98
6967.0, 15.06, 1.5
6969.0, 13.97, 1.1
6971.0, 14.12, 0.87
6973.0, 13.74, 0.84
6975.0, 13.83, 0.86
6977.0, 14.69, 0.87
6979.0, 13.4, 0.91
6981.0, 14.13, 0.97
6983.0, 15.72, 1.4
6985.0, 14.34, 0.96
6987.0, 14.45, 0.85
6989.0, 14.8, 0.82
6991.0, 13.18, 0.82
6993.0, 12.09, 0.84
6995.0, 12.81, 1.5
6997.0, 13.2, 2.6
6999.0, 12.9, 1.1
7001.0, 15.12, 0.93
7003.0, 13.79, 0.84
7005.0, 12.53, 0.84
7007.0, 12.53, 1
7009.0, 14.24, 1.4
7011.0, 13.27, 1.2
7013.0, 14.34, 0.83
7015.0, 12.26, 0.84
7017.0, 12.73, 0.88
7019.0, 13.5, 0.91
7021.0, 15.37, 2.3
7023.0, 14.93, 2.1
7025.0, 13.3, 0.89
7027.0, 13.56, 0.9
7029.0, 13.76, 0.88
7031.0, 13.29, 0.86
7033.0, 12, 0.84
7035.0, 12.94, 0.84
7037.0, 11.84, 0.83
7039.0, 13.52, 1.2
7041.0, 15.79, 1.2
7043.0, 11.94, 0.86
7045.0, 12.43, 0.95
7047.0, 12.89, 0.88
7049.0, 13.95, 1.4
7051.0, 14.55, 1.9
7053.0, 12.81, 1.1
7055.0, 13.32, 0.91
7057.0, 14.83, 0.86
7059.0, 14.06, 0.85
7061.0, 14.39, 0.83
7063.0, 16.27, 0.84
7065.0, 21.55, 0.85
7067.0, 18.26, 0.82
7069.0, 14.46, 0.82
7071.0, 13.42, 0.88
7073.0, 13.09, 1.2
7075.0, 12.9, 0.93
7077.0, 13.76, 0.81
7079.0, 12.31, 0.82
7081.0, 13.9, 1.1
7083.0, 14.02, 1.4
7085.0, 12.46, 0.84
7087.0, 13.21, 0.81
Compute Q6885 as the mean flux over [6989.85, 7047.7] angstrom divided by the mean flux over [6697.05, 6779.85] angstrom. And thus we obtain 0.65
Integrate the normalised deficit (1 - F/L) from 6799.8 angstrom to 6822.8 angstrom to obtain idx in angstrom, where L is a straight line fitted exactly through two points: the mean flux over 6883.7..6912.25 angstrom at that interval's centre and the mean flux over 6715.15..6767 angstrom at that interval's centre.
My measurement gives 5.8 angstrom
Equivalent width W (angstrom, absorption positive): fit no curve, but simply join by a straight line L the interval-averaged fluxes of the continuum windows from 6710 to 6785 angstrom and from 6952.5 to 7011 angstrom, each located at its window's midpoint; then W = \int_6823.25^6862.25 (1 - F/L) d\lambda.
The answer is 9.4 angstrom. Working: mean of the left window 21.2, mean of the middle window 13.9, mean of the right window 14.1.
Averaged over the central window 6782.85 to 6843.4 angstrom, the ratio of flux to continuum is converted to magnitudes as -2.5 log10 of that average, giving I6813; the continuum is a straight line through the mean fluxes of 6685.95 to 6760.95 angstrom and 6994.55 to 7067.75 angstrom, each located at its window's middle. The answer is 0.33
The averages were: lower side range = 21.2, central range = 14.1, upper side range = 13.9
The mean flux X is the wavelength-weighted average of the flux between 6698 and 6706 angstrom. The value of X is 12.2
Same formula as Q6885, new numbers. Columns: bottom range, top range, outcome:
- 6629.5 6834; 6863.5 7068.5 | 0.82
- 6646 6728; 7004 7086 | 0.73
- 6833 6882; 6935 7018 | 1.00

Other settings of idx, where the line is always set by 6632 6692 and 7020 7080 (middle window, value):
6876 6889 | 0.5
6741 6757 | 1.5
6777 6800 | 1.7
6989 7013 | 1.5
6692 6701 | 1.1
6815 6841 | 1.3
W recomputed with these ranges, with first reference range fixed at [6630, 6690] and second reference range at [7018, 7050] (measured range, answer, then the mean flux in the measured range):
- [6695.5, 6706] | 1.77 angstrom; 12.9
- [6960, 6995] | -0.76 angstrom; 14.1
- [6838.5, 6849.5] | 1.03 angstrom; 13.3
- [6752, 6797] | 2.34 angstrom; 14.3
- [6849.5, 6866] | 0.58 angstrom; 14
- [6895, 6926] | -0.89 angstrom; 14.6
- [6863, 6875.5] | 0.51 angstrom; 13.9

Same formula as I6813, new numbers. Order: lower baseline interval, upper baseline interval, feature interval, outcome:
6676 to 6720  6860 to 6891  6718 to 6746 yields -0.160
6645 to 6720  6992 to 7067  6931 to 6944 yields 0.135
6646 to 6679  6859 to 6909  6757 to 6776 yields 0.054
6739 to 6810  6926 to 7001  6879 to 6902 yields -0.043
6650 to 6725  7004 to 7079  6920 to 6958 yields 0.088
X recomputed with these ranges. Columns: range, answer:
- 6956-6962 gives 15.6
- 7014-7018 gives 12.5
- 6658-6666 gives 14.8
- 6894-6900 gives 15.5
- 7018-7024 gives 14.6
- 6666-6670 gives 14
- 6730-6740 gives 30.9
